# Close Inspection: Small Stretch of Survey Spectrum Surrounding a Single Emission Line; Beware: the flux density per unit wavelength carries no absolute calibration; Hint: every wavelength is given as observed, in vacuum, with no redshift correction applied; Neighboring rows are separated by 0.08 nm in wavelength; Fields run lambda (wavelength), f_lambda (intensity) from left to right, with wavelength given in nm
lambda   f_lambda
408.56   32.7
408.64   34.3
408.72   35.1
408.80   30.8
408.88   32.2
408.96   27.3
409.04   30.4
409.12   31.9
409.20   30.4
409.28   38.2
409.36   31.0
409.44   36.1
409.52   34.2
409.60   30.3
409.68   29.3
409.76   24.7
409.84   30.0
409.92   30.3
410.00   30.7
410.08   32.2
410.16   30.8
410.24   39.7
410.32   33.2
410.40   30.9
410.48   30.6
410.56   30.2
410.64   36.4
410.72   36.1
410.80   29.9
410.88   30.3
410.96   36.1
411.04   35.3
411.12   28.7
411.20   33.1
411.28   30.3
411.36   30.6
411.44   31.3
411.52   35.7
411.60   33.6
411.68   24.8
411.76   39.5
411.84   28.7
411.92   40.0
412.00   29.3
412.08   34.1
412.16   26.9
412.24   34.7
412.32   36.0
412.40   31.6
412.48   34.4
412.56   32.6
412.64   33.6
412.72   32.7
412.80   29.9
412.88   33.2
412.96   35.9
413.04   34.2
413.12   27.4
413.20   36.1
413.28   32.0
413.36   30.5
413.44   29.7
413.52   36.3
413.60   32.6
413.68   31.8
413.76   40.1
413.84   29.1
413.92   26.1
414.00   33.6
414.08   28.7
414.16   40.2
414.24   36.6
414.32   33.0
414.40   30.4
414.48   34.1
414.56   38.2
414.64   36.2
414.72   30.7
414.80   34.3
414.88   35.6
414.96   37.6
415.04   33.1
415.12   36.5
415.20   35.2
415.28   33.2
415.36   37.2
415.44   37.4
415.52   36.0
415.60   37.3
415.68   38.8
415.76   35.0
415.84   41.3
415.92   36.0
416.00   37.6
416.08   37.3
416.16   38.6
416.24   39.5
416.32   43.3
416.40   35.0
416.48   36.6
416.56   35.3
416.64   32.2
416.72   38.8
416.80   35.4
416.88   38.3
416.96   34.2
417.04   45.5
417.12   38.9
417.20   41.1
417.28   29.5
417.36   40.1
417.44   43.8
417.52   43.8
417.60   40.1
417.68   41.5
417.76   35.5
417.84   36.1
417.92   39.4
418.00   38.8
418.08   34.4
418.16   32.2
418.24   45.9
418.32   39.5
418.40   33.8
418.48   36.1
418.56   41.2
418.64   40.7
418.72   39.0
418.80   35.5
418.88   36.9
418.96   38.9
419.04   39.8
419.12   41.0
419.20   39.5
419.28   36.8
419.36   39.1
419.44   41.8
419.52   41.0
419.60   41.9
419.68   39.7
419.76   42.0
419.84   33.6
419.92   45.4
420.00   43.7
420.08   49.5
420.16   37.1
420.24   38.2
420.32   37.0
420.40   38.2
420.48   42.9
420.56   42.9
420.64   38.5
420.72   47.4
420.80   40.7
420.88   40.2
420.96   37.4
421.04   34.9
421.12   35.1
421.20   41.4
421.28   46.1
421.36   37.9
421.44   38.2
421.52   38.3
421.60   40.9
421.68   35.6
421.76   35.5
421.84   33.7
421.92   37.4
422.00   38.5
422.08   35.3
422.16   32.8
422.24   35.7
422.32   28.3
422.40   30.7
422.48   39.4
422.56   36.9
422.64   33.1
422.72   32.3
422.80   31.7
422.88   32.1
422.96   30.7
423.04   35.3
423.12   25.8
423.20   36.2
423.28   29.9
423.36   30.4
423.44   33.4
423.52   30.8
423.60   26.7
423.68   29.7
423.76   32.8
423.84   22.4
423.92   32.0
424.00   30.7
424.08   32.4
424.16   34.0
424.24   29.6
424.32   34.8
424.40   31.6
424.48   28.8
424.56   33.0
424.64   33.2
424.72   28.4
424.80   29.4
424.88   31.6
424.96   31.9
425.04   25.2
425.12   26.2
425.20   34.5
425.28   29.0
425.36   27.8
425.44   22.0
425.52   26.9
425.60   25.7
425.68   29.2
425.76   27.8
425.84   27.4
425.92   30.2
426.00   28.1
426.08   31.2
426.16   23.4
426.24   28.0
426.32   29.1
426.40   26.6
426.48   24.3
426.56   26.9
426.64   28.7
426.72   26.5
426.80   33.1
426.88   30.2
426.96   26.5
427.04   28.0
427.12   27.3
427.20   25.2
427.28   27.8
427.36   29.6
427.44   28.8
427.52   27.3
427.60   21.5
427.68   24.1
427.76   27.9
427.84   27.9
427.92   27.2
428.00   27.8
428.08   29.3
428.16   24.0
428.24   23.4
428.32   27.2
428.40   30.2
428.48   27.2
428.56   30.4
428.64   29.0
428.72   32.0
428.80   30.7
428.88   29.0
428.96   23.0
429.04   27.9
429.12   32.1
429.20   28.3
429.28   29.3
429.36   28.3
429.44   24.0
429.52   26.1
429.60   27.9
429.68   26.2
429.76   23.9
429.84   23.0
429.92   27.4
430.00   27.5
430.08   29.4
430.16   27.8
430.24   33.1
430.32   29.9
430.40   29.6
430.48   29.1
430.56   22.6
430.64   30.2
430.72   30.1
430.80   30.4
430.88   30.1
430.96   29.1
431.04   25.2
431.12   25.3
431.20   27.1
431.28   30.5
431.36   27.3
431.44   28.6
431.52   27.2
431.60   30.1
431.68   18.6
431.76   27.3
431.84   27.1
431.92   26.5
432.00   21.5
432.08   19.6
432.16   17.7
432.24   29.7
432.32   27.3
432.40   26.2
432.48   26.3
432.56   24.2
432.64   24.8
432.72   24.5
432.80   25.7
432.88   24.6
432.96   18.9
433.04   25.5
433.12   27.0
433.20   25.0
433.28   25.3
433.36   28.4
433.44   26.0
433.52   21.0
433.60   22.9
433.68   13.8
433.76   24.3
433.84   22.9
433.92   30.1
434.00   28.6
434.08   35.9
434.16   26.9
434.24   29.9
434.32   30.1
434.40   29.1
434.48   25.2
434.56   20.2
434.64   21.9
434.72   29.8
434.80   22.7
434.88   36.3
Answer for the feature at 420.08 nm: C III] 1909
